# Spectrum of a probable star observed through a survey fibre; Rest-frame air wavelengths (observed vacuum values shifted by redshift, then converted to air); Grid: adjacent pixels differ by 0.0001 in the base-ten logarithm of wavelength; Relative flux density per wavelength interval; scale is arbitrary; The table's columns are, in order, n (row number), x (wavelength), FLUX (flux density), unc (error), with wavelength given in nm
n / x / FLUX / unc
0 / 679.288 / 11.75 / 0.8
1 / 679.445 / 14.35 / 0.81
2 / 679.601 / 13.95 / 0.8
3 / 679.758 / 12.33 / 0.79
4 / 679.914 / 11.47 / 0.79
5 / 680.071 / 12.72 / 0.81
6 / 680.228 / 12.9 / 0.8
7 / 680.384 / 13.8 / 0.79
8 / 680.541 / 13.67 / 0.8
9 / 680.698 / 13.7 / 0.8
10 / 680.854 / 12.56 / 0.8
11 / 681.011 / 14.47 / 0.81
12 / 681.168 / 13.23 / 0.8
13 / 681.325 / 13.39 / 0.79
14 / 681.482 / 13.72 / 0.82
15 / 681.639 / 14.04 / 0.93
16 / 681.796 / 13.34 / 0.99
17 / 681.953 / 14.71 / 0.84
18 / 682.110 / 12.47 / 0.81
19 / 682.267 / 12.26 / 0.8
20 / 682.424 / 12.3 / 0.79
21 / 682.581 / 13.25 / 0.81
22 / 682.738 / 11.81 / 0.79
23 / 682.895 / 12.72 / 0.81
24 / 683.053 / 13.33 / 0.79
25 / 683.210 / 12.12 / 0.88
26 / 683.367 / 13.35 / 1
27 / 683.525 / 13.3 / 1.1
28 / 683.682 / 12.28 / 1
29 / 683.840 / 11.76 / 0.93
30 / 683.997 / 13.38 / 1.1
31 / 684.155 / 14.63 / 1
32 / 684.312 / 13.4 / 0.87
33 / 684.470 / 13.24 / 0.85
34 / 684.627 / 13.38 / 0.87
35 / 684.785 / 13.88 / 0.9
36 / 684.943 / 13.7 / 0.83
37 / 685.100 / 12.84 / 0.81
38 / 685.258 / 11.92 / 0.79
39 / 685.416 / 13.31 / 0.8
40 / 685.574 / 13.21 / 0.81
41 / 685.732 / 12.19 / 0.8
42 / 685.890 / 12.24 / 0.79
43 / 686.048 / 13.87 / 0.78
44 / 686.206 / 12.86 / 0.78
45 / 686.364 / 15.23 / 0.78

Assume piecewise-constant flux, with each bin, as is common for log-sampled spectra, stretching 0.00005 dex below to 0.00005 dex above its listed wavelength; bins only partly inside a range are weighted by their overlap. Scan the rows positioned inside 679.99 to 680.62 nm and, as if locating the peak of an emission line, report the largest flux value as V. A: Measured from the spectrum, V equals 13.8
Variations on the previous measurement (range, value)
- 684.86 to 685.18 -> 13.7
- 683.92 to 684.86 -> 14.63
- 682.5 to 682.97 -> 13.25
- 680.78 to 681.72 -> 14.47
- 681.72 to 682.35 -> 14.71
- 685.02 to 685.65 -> 13.31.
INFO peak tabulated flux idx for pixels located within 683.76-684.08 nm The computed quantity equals 13.38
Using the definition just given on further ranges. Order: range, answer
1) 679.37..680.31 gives 14.35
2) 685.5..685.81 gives 13.21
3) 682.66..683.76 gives 13.35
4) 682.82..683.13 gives 13.33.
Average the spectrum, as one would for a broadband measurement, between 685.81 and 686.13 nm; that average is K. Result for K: 13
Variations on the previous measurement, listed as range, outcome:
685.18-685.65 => 12.8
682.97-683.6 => 13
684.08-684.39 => 14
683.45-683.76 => 12.8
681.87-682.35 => 13.1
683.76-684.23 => 13.2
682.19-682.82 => 12.4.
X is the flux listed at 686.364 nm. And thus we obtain 15.23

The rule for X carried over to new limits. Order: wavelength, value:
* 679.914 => 11.47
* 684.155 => 14.63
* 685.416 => 13.31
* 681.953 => 14.71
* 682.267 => 12.26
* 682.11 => 12.47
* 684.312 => 13.4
